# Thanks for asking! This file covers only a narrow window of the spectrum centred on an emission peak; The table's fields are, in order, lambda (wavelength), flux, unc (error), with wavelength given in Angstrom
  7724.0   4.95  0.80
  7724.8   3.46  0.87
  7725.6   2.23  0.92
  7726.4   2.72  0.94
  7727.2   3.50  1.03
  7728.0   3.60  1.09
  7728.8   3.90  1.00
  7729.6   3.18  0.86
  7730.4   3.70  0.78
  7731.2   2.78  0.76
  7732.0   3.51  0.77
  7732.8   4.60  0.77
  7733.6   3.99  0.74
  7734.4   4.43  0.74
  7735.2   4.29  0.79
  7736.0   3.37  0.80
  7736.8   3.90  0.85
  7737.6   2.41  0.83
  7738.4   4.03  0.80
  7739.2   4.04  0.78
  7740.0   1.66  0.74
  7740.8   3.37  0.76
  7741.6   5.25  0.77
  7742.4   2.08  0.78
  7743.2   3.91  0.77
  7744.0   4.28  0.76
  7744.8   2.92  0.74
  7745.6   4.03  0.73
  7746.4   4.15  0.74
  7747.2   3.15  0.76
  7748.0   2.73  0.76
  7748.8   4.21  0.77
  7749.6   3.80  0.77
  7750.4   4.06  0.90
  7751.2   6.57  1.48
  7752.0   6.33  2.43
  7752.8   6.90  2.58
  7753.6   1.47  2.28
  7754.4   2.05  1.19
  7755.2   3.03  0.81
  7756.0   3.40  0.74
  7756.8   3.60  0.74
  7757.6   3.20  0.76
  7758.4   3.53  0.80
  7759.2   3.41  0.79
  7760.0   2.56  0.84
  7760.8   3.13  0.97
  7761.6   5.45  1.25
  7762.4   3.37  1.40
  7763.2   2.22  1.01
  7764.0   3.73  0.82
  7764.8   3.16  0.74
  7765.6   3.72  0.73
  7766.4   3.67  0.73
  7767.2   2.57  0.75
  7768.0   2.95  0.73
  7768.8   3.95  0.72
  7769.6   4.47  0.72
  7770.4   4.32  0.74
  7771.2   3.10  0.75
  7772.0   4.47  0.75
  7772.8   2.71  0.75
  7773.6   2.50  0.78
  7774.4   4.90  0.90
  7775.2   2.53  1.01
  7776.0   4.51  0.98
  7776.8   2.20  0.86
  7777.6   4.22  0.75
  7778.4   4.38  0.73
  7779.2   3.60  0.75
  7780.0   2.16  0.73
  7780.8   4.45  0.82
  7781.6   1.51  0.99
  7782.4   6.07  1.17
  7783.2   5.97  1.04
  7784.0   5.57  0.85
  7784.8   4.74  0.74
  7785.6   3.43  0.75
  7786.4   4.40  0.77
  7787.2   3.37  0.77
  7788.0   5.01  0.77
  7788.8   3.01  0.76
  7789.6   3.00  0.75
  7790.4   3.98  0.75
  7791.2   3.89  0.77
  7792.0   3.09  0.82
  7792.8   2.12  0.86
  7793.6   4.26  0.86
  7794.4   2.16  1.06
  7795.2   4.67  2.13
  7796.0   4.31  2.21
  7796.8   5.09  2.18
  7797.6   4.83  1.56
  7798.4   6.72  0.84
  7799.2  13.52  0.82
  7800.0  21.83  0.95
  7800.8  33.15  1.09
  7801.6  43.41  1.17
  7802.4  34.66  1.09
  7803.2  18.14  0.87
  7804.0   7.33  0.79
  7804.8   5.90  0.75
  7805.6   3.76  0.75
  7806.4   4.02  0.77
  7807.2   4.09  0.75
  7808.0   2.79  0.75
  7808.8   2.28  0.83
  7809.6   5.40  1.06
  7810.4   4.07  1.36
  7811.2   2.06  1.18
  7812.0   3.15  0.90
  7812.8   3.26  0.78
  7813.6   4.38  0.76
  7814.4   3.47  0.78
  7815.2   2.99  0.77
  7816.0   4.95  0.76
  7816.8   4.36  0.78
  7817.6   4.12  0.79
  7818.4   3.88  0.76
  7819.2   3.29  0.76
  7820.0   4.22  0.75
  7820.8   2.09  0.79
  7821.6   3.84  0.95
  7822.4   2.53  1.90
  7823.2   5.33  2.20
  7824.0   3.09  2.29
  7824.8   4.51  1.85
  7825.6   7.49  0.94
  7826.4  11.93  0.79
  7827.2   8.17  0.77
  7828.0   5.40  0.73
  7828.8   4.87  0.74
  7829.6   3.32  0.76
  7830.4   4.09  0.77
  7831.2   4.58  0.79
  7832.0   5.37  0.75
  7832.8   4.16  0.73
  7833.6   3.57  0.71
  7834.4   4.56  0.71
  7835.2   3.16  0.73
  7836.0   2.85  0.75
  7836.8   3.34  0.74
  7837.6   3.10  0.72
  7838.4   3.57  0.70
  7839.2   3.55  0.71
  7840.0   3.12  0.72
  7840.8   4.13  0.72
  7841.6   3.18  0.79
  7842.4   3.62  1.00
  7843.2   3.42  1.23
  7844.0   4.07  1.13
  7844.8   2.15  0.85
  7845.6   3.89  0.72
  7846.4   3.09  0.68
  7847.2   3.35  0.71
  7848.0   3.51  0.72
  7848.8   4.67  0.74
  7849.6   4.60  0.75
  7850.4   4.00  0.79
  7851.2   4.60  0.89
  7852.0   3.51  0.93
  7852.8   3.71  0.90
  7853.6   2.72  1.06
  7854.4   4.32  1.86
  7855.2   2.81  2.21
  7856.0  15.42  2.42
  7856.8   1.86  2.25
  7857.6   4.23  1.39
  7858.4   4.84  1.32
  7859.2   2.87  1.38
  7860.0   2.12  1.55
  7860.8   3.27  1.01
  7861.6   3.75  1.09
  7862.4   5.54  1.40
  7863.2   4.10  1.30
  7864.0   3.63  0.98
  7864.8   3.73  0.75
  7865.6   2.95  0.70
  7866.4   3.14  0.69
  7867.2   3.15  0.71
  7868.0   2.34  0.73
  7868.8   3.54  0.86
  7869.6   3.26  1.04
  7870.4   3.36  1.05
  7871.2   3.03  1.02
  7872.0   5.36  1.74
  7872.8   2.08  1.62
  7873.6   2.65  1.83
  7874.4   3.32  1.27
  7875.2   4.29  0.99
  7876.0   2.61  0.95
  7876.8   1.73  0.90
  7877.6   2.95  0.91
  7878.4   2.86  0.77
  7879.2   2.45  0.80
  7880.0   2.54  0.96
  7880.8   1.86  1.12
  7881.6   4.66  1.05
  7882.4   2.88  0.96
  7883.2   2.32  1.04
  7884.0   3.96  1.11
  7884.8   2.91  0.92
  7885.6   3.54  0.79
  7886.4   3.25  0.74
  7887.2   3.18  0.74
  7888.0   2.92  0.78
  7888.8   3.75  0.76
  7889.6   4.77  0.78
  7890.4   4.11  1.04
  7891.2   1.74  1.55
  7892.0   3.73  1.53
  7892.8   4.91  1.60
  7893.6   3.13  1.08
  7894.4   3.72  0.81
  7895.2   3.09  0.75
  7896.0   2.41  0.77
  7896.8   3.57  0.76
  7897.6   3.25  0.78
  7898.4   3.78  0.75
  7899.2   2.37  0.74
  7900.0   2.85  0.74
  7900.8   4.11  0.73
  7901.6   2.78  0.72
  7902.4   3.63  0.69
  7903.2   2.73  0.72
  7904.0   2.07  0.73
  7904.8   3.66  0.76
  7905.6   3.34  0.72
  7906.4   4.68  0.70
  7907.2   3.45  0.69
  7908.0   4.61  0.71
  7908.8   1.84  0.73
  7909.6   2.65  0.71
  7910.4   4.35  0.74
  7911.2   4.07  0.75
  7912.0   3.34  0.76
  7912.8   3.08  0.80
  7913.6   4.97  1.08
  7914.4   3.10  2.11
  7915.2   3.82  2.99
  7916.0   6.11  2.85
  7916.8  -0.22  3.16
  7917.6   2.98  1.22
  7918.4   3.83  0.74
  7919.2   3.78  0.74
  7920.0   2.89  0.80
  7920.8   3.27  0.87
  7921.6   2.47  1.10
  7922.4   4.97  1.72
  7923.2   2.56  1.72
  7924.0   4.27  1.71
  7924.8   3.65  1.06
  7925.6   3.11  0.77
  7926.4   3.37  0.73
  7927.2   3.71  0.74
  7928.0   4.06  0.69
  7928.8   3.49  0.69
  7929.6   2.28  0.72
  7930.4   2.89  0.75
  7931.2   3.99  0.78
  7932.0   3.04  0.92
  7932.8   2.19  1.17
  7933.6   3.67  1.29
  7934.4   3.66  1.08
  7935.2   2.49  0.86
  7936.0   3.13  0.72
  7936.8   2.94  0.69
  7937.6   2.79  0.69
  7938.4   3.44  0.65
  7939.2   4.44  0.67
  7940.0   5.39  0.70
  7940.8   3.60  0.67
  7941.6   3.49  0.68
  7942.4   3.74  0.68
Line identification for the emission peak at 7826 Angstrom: [N II] 6583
